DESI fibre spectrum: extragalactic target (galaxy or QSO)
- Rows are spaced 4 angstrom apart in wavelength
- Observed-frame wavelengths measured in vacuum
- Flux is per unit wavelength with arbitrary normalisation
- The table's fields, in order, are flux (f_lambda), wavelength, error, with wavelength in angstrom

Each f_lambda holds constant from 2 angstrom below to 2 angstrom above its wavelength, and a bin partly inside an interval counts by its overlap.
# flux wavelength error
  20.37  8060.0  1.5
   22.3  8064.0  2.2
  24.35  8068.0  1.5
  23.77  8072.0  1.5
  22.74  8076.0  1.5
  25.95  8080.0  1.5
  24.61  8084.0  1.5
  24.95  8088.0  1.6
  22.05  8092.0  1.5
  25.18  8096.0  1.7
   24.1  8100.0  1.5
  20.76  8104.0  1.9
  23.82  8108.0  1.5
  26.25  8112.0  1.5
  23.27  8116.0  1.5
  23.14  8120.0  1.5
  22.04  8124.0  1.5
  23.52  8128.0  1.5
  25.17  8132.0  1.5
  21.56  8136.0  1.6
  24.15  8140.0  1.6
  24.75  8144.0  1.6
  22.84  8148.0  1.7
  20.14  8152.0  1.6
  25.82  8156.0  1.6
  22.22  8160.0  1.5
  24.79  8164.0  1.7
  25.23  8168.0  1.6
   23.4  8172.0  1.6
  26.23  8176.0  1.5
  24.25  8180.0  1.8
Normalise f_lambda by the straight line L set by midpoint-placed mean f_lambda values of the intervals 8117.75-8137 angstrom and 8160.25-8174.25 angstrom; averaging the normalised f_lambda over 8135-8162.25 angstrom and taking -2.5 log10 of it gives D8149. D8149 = 0.03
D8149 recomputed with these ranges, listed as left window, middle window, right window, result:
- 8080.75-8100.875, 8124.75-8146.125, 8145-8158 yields -0.01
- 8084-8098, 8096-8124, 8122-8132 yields 0.01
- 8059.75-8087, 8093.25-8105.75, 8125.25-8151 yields 0.01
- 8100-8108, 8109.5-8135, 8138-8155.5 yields -0.05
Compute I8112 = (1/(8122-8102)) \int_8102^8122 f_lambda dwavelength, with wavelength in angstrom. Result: 23.4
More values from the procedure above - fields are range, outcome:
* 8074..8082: 24.3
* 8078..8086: 25.3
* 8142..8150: 23.8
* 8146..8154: 21.5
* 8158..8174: 23.9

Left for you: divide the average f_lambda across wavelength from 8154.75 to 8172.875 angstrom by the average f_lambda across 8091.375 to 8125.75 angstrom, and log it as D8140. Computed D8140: 1.03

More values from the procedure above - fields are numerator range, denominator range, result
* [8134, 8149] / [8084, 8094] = 0.98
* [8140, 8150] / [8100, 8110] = 1.05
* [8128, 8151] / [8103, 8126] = 1.01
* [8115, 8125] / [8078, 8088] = 0.91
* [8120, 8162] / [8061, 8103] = 0.97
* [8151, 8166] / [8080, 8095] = 0.97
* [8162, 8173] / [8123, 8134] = 1.04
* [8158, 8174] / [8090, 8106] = 1.04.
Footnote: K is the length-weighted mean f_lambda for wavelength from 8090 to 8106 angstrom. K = 23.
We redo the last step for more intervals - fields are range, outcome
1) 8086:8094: 23.5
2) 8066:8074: 24.1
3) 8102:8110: 22.3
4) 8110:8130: 23.6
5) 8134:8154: 22.7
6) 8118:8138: 23.1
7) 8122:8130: 22.8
